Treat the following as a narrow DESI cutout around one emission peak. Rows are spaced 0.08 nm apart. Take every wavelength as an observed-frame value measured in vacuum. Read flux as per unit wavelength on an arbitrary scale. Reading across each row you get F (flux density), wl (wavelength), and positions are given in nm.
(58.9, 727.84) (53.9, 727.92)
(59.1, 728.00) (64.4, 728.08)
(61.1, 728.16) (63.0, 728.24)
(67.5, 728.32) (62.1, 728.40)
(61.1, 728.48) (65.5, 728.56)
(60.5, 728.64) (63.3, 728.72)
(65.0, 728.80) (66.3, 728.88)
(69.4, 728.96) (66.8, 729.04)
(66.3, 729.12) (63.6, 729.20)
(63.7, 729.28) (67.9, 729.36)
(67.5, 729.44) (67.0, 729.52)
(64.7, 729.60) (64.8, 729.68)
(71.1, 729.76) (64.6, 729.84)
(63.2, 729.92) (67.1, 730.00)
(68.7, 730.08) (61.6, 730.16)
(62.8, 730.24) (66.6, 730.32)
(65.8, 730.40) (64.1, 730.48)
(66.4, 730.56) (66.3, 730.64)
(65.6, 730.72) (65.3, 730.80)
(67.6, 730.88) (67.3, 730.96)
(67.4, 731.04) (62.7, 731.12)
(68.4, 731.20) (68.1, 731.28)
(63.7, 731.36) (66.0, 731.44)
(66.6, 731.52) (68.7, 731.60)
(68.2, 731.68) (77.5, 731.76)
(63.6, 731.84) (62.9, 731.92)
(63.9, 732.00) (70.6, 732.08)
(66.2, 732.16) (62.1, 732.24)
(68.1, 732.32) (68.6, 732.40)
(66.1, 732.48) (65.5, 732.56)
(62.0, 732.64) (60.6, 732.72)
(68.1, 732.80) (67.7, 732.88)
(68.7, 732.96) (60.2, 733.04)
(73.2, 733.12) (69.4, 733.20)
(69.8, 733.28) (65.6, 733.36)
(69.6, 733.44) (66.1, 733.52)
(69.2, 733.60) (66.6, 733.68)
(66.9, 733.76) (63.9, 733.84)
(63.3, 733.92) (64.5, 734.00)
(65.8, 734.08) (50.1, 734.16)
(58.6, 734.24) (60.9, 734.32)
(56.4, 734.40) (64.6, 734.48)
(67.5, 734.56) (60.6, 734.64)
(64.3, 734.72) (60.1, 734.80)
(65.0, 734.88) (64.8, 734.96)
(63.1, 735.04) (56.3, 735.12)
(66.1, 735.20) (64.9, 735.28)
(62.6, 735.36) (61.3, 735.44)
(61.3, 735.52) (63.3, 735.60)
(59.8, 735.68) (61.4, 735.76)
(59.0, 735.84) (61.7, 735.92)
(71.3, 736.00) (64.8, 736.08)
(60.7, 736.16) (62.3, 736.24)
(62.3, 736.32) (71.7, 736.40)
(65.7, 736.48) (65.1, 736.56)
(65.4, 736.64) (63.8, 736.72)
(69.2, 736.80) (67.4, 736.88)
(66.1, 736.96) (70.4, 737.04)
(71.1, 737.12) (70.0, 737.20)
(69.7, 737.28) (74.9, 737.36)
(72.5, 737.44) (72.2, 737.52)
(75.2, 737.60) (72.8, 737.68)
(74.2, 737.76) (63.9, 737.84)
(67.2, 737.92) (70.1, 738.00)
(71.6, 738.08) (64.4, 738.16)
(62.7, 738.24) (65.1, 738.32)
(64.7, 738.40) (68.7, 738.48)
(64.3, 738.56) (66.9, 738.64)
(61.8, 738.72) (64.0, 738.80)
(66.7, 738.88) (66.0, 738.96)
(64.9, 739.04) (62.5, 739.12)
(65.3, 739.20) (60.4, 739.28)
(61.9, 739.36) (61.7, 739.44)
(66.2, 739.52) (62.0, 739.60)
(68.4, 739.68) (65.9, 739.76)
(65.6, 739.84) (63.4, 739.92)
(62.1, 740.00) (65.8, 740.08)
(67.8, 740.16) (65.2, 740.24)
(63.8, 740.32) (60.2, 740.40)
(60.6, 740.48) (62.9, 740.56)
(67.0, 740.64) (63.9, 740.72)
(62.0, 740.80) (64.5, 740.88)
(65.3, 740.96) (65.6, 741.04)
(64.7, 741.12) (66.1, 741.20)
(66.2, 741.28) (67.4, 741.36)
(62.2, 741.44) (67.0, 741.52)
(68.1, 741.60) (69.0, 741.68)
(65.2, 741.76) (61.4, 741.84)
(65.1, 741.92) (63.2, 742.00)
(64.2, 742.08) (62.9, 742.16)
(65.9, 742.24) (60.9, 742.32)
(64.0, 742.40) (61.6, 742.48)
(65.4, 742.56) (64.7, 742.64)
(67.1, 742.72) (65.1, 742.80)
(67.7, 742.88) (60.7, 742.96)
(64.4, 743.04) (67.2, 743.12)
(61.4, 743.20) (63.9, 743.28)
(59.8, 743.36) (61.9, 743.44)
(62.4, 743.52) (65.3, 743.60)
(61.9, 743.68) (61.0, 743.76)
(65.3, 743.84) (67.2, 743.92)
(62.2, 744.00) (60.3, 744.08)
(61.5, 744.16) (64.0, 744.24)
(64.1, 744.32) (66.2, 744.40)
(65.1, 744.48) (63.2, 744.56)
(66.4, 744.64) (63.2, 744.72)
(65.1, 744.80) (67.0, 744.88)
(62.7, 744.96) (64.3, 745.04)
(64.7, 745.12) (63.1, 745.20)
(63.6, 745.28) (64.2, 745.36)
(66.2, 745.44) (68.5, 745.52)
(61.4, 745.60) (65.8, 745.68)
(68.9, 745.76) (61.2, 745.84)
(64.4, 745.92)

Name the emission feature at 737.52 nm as [N II]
